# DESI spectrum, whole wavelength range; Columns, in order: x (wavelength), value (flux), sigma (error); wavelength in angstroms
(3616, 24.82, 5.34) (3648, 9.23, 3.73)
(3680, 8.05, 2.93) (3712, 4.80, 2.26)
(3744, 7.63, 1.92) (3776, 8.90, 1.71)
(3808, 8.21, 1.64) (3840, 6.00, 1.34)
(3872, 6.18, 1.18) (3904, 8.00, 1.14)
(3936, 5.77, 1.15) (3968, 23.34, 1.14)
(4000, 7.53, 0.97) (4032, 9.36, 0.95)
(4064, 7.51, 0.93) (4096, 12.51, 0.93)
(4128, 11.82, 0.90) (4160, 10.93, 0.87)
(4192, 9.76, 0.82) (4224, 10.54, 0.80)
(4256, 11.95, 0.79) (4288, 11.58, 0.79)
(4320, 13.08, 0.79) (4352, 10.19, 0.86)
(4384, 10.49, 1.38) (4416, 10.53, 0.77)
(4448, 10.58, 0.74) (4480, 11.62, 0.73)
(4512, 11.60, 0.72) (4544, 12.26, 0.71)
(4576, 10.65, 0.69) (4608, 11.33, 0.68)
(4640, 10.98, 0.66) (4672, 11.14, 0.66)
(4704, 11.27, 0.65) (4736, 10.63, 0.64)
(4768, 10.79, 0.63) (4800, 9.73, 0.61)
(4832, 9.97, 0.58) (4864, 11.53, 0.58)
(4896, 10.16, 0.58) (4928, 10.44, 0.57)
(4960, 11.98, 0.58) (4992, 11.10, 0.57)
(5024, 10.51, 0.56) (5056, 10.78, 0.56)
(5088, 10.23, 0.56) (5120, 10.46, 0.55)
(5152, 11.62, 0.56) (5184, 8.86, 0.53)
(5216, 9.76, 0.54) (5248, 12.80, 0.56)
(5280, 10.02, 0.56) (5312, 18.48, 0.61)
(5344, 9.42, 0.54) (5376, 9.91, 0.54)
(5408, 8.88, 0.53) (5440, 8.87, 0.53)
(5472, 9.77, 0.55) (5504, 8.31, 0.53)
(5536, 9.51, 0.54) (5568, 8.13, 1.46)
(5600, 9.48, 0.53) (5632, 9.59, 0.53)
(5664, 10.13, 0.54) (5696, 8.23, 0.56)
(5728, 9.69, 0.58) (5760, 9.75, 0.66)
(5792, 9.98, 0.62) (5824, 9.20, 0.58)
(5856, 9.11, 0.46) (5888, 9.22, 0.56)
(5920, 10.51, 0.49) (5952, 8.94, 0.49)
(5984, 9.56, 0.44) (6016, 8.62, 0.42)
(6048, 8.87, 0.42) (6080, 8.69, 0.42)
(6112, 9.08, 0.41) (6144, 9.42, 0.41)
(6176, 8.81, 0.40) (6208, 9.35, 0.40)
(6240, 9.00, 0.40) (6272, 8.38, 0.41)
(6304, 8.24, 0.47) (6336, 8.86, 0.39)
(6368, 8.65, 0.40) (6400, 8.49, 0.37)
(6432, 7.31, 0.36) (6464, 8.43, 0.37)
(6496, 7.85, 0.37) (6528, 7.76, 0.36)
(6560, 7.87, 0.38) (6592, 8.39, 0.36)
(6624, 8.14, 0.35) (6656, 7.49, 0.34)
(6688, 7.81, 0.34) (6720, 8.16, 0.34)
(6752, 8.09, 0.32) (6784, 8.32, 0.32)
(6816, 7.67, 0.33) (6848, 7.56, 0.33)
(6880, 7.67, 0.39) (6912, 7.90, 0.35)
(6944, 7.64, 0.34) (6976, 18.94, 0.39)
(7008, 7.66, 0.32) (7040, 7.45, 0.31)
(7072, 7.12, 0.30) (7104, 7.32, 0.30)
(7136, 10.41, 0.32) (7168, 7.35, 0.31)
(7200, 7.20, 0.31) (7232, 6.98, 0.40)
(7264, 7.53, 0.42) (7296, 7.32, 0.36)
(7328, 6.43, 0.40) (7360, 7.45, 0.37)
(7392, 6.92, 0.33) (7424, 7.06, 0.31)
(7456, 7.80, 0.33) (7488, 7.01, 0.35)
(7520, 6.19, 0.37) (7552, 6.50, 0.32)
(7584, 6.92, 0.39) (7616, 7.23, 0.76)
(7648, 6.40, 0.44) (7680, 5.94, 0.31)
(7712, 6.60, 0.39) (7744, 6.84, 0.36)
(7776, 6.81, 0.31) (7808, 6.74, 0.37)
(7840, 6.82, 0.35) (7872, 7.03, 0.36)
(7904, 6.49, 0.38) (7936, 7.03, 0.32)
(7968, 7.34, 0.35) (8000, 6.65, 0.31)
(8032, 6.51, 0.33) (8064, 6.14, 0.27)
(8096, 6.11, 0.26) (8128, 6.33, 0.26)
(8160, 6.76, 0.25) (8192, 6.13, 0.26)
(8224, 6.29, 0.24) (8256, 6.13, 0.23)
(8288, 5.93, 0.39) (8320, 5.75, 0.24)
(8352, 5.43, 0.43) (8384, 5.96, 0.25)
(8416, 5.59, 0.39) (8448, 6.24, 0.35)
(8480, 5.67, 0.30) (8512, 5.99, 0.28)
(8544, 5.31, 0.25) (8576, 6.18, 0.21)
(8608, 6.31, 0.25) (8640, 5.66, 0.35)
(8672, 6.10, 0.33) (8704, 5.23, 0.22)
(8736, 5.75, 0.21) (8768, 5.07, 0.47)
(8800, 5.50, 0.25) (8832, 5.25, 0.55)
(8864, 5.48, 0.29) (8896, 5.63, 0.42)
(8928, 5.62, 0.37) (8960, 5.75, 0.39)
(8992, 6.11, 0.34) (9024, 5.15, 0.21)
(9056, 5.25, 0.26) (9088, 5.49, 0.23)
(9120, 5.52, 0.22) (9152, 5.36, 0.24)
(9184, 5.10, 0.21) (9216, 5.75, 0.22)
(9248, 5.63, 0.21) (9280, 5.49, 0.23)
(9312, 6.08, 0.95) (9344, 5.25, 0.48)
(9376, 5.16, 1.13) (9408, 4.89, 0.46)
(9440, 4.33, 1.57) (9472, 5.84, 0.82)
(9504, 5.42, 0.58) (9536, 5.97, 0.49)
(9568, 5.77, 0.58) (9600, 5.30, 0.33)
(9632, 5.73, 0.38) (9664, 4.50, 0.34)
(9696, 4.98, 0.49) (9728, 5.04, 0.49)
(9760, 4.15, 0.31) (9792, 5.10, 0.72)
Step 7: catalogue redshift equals 0.06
